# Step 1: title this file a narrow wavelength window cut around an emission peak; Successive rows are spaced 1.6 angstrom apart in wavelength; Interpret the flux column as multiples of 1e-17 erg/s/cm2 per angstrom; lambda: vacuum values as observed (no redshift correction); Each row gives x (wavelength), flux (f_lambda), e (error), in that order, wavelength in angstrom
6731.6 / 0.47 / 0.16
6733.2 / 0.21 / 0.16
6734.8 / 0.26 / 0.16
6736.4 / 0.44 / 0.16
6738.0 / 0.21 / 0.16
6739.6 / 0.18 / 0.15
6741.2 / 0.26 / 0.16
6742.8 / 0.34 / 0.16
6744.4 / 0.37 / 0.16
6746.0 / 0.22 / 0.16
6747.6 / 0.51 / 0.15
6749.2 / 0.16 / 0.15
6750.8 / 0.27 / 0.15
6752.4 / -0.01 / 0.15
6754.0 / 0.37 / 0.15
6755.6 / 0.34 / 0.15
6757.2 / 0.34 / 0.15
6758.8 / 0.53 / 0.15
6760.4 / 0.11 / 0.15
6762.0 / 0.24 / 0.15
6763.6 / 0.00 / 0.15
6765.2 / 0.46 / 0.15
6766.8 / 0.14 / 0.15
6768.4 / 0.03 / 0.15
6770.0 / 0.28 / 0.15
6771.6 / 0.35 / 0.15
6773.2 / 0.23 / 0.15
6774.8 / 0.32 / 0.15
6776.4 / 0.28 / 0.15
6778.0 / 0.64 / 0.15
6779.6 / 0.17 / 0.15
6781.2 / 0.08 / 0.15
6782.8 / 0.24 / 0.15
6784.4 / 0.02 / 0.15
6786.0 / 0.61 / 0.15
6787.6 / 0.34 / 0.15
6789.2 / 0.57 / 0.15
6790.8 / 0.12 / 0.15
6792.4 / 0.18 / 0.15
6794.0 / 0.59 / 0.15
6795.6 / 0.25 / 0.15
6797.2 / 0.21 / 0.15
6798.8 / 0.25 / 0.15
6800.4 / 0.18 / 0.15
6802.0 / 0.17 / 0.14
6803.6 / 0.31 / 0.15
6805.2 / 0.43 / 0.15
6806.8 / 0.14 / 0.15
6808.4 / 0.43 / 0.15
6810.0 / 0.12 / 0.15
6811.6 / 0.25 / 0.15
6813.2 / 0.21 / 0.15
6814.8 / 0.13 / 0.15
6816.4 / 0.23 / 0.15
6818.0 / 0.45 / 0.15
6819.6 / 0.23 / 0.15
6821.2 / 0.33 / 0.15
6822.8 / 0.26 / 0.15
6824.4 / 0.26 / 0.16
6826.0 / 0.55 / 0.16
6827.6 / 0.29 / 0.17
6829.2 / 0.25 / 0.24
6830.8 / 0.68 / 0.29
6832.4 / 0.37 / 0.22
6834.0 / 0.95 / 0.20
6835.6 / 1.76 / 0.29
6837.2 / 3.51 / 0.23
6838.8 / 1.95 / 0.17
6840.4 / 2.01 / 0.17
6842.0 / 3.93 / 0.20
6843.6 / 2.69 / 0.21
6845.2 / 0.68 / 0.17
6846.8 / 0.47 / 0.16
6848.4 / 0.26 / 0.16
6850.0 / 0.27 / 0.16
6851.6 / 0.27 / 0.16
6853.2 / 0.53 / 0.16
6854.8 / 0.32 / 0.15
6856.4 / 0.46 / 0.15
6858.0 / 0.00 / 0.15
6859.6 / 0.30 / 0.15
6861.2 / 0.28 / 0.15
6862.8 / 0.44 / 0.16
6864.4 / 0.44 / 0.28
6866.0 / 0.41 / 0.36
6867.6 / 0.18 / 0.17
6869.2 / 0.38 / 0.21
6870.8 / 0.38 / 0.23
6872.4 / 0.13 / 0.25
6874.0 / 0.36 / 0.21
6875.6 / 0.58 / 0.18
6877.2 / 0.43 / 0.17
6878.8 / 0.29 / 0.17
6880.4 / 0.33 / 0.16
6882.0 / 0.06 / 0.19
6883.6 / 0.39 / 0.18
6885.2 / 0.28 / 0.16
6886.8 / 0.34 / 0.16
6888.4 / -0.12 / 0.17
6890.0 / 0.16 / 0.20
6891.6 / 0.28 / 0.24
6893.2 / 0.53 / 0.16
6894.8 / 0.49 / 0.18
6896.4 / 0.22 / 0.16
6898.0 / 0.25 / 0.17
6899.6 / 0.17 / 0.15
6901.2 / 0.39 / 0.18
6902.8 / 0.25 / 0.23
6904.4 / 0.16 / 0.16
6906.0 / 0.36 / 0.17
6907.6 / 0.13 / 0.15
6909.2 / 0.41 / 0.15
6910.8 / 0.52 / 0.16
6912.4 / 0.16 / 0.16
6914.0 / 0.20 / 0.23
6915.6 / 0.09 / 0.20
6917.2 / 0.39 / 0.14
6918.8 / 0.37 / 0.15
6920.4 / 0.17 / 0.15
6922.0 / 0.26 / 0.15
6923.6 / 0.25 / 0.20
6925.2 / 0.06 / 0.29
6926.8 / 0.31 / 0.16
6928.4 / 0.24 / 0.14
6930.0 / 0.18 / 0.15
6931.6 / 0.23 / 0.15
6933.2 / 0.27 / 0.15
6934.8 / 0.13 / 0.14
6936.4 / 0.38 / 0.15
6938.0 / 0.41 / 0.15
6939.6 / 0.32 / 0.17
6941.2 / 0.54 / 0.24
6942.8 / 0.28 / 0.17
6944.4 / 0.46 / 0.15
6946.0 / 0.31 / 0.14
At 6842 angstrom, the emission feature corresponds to [O II]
